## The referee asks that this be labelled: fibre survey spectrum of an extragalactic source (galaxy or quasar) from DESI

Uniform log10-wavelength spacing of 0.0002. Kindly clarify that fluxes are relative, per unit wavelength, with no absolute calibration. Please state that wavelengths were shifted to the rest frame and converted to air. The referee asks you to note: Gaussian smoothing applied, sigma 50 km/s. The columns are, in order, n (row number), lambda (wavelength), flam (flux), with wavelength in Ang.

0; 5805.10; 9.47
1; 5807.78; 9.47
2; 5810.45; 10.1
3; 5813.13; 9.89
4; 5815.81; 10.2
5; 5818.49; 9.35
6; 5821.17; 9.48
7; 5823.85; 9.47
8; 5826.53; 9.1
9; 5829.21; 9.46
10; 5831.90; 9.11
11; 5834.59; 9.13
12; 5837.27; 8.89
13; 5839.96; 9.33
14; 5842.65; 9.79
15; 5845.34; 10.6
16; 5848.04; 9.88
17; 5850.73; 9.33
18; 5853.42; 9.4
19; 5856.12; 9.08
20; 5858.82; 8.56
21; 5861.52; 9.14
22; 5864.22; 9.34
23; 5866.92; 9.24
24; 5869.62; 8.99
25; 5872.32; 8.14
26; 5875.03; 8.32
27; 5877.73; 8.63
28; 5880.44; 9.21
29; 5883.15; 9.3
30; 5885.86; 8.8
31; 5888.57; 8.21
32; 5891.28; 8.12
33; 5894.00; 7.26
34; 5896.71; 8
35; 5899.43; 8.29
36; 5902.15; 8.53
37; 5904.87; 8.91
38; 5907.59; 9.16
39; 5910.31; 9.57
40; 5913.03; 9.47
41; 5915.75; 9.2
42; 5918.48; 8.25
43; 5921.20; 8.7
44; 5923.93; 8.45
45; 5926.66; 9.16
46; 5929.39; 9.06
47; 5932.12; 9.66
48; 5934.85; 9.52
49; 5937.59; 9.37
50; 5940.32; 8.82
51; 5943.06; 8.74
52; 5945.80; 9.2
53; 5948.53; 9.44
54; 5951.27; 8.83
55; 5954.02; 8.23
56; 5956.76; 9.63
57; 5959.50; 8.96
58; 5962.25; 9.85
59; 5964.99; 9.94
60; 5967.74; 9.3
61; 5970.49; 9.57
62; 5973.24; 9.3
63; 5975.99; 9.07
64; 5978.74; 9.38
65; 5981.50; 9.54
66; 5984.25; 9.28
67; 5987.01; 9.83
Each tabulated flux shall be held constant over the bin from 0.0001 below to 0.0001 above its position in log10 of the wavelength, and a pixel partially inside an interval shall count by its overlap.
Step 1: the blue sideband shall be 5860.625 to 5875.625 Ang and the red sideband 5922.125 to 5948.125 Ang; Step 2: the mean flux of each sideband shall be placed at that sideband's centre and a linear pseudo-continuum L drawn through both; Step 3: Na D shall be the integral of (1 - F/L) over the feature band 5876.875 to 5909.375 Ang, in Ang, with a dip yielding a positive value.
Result 1.5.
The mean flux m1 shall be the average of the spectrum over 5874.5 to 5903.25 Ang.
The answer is 8.43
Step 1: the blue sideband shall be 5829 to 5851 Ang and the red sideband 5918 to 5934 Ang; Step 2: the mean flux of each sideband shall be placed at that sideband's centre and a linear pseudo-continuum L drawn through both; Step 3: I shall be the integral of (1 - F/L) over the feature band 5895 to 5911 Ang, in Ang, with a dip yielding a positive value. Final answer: 0.7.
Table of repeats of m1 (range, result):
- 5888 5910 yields 8.37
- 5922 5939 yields 9.18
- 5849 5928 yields 8.79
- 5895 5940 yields 8.94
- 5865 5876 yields 8.72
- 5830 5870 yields 9.33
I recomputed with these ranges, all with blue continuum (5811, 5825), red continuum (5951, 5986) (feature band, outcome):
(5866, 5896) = 3.1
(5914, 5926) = 0.9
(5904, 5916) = 0.2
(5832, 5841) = 0.5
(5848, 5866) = 0.8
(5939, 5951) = 0.4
